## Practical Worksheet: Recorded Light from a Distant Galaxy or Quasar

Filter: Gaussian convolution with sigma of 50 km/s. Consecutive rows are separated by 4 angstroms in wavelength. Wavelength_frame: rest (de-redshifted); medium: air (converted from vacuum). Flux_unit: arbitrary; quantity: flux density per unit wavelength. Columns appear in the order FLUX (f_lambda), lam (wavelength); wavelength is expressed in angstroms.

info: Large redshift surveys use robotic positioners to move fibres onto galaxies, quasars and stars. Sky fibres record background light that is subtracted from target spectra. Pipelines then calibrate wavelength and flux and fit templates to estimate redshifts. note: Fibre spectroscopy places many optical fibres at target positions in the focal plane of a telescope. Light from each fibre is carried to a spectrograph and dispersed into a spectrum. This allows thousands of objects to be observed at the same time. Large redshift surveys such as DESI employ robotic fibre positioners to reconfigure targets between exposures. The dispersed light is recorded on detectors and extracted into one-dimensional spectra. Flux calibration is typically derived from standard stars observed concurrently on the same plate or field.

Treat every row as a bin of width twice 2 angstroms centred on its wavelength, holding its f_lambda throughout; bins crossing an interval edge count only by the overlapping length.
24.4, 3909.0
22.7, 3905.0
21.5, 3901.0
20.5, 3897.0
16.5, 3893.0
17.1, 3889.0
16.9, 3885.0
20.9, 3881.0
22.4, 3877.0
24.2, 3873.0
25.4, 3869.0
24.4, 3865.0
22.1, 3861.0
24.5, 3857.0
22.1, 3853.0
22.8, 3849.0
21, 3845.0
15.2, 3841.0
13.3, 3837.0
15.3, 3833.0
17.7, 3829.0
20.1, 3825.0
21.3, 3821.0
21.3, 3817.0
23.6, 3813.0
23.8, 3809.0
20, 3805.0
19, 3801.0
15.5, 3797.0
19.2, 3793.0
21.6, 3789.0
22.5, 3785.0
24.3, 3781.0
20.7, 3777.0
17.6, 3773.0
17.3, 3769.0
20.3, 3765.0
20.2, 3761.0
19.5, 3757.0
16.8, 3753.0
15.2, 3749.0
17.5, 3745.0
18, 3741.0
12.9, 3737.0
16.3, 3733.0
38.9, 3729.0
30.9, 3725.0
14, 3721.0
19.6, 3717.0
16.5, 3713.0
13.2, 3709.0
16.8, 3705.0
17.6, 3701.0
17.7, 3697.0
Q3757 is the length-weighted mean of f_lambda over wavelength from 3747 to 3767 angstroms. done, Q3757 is 18.4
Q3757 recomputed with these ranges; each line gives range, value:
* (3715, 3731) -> 25.9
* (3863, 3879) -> 24.1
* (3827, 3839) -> 15.4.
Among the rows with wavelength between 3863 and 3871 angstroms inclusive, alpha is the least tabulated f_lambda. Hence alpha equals 24.4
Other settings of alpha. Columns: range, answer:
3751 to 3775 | 16.8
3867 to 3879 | 22.4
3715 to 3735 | 14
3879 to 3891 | 16.9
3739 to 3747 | 17.5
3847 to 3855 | 22.1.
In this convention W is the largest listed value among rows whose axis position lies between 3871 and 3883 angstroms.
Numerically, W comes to 24.2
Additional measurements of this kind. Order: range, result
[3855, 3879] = 25.4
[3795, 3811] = 23.8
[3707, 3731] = 38.9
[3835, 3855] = 22.8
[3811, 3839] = 23.6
